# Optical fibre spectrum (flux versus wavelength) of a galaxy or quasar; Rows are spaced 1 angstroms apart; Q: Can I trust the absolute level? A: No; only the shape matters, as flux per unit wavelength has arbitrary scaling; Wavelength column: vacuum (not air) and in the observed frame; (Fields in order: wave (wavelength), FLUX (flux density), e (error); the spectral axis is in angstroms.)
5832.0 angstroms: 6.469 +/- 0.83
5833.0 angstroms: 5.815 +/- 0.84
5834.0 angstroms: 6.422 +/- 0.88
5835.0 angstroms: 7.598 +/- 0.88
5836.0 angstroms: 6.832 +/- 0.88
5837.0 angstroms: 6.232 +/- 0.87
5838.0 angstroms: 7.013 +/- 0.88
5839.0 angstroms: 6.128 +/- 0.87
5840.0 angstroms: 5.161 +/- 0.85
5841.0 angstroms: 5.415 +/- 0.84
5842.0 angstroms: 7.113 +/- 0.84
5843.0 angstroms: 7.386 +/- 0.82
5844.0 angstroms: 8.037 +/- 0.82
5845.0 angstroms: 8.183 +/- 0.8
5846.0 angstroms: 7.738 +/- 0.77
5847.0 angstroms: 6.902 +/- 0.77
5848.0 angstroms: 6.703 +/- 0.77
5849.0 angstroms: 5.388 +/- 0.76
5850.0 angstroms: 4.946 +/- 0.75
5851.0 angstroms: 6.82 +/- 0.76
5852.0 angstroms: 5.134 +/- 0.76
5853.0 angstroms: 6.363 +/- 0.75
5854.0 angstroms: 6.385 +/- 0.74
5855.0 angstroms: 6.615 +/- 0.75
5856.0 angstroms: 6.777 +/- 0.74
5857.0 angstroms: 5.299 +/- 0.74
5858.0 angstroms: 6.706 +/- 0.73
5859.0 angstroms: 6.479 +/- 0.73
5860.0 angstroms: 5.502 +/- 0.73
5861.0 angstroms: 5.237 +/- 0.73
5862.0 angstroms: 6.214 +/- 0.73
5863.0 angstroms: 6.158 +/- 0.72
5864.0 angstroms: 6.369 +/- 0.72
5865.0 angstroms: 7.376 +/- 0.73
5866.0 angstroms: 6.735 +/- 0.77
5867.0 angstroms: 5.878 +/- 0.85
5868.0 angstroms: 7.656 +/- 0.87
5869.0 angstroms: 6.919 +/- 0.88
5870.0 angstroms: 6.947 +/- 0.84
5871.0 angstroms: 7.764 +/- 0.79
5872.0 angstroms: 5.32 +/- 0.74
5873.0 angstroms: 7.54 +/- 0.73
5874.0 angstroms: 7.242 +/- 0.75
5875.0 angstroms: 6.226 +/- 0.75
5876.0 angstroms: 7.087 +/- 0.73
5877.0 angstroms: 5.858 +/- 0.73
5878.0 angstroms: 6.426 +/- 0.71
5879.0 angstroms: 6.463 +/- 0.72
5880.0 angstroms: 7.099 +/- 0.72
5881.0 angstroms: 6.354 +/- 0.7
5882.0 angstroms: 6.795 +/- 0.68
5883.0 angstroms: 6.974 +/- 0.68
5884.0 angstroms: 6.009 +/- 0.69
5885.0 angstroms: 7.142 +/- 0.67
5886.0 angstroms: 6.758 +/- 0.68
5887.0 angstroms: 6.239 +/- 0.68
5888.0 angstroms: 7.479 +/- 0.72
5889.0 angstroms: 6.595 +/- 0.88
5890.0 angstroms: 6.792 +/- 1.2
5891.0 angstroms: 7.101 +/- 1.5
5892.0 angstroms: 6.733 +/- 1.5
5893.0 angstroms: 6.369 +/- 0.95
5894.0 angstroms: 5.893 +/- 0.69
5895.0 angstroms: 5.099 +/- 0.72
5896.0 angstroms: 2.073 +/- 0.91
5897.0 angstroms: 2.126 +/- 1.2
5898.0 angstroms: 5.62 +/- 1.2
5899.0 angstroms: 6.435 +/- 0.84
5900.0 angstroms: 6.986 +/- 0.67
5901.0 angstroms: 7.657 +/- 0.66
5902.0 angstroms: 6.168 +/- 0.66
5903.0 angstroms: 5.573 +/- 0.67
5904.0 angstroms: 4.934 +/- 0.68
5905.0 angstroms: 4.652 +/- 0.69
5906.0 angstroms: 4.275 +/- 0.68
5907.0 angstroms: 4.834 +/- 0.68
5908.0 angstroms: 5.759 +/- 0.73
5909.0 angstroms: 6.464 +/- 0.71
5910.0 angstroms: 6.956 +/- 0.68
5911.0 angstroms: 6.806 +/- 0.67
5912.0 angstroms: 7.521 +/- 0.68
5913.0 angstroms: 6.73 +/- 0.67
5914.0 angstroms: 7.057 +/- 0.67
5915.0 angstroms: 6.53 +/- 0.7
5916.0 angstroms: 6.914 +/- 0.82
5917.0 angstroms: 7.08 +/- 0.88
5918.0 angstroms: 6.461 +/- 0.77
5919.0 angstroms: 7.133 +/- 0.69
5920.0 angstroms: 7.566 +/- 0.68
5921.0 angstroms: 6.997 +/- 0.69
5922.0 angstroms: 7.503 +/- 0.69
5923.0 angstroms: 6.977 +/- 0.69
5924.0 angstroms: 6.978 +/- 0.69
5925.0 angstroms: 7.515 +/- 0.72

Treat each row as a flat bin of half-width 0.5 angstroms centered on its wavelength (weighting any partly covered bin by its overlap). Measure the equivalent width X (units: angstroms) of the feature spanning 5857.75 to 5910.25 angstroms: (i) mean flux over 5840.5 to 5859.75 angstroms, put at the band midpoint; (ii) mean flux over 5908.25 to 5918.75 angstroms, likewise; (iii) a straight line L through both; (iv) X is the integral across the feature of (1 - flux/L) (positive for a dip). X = 3.7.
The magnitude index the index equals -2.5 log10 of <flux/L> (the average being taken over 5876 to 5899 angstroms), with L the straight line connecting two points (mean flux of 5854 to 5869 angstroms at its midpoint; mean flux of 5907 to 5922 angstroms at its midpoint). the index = 0.079 mag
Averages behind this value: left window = 6.38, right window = 6.81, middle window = 6.12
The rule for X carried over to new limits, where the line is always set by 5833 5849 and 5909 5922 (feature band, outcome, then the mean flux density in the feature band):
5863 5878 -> 0.2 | 6.75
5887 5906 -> 3.2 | 5.77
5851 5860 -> 0.8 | 6.21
